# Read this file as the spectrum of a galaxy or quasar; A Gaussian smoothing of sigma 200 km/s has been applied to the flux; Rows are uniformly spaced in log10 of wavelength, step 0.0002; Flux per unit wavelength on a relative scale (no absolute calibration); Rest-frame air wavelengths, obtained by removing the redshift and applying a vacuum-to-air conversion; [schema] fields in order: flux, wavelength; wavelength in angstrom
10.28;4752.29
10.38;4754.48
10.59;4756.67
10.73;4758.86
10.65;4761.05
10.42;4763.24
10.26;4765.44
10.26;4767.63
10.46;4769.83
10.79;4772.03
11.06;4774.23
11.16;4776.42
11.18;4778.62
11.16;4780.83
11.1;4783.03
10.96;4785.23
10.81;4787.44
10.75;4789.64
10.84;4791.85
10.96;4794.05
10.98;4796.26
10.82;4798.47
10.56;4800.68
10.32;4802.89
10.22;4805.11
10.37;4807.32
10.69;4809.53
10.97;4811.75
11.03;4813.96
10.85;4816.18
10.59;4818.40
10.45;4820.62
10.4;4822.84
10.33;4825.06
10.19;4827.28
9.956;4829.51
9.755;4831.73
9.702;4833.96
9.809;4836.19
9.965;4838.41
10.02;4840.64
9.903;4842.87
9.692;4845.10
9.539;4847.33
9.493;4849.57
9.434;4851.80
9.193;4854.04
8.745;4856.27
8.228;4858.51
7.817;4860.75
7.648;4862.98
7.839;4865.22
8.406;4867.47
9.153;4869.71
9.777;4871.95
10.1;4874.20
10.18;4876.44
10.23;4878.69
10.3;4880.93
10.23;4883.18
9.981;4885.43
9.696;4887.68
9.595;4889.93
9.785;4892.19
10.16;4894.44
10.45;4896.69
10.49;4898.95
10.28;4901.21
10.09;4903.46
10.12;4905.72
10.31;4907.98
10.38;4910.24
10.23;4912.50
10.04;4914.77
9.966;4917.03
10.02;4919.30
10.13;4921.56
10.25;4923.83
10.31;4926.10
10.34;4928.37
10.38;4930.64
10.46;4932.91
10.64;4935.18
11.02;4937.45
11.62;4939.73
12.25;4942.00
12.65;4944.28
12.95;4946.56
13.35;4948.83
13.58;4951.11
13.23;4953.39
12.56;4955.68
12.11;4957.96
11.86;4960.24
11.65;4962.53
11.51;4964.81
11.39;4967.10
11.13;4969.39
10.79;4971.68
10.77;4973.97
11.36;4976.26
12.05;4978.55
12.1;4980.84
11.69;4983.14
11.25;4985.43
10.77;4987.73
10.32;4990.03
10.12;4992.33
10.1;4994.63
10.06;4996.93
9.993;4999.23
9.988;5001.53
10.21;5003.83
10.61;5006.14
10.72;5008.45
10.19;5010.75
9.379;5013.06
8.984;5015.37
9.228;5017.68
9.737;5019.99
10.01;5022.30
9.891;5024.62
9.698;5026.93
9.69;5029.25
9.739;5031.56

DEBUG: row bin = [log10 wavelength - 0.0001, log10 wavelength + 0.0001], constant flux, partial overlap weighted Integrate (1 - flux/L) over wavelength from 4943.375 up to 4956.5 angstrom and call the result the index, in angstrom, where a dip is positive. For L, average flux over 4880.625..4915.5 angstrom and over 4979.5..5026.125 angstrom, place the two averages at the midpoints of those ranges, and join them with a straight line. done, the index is -3.7 angstrom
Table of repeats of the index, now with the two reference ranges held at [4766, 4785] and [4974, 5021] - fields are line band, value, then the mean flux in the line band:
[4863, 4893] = 3.15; 9.56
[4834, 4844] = 0.80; 9.9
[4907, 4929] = 0.86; 10.2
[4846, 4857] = 1.46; 9.31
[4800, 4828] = 0.69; 10.5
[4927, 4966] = -4.93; 11.9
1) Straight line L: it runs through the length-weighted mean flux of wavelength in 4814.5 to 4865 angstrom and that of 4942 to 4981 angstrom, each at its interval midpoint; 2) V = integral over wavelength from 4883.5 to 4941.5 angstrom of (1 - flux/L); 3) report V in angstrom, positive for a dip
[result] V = 4.1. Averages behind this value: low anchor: 9.61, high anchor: 12.1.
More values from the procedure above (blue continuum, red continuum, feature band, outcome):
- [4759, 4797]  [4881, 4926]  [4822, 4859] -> 2.77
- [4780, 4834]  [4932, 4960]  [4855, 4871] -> 4.22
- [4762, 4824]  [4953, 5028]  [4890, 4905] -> 0.80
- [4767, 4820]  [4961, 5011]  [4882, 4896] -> 1.17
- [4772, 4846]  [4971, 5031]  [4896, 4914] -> 0.28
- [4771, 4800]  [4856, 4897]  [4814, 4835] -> 0.00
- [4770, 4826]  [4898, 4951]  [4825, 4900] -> 8.61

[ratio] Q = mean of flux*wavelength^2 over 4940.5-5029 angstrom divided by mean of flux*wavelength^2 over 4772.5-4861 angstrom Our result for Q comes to 1.15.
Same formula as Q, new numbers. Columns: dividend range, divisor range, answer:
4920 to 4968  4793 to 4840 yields 1.18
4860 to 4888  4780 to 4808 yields 0.90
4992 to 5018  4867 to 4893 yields 1.07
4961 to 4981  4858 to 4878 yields 1.34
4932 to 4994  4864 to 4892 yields 1.25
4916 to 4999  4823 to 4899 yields 1.23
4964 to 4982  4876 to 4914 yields 1.16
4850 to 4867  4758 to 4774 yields 0.83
